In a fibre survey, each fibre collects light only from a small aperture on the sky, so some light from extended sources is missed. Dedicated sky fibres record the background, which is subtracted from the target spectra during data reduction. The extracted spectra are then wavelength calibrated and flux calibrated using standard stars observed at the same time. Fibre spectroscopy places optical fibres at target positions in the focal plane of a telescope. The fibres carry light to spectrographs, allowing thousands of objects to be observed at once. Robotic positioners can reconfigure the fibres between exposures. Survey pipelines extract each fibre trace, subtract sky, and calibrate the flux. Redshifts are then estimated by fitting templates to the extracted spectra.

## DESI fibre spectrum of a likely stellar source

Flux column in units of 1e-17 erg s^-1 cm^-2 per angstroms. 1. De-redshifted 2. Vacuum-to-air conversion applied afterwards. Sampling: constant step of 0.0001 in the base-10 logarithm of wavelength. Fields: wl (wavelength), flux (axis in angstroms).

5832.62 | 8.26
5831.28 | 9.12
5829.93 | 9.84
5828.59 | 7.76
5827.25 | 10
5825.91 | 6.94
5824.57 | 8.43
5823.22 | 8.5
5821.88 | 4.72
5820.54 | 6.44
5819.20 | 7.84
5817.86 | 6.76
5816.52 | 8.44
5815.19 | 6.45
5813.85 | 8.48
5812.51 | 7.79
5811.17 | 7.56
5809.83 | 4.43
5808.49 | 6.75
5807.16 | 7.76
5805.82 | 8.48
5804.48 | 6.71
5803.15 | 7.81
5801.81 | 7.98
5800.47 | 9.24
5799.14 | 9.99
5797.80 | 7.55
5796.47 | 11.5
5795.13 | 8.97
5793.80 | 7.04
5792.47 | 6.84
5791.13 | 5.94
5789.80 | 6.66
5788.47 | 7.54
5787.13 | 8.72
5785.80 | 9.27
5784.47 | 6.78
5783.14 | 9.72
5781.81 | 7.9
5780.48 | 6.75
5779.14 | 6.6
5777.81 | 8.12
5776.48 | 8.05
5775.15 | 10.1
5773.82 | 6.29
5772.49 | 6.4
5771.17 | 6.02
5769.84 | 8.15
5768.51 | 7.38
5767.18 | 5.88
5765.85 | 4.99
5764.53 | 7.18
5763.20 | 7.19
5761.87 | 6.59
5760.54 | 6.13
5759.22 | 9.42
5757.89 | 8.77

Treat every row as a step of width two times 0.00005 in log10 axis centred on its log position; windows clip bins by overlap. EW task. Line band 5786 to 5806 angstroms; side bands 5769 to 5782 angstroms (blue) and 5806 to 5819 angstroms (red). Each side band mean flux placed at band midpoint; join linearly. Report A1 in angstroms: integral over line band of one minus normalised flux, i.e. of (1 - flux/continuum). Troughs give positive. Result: -2.1 angstroms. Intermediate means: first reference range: 7.42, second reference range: 7.23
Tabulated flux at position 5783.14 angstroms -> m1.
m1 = 9.72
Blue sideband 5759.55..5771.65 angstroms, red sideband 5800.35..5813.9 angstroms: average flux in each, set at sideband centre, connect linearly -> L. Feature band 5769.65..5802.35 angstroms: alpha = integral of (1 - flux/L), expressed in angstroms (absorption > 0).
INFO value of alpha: -4.0 angstroms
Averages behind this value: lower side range 6.7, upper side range 7.43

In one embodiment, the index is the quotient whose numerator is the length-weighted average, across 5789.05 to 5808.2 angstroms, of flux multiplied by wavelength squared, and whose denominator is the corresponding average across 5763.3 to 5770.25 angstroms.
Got 1.2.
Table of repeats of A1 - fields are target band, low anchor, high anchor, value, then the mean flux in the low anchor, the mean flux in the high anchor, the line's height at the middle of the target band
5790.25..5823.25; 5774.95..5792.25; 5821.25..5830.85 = 1.5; 7.77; 8.06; 7.93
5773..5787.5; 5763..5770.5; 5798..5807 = -1.3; 6.77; 8.28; 7.34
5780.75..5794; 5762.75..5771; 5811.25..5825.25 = -1.2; 6.74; 7.39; 7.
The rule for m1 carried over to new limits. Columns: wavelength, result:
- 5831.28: 9.12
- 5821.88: 4.72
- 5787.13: 8.72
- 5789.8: 6.66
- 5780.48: 6.75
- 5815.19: 6.45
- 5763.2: 7.19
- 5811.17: 7.56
